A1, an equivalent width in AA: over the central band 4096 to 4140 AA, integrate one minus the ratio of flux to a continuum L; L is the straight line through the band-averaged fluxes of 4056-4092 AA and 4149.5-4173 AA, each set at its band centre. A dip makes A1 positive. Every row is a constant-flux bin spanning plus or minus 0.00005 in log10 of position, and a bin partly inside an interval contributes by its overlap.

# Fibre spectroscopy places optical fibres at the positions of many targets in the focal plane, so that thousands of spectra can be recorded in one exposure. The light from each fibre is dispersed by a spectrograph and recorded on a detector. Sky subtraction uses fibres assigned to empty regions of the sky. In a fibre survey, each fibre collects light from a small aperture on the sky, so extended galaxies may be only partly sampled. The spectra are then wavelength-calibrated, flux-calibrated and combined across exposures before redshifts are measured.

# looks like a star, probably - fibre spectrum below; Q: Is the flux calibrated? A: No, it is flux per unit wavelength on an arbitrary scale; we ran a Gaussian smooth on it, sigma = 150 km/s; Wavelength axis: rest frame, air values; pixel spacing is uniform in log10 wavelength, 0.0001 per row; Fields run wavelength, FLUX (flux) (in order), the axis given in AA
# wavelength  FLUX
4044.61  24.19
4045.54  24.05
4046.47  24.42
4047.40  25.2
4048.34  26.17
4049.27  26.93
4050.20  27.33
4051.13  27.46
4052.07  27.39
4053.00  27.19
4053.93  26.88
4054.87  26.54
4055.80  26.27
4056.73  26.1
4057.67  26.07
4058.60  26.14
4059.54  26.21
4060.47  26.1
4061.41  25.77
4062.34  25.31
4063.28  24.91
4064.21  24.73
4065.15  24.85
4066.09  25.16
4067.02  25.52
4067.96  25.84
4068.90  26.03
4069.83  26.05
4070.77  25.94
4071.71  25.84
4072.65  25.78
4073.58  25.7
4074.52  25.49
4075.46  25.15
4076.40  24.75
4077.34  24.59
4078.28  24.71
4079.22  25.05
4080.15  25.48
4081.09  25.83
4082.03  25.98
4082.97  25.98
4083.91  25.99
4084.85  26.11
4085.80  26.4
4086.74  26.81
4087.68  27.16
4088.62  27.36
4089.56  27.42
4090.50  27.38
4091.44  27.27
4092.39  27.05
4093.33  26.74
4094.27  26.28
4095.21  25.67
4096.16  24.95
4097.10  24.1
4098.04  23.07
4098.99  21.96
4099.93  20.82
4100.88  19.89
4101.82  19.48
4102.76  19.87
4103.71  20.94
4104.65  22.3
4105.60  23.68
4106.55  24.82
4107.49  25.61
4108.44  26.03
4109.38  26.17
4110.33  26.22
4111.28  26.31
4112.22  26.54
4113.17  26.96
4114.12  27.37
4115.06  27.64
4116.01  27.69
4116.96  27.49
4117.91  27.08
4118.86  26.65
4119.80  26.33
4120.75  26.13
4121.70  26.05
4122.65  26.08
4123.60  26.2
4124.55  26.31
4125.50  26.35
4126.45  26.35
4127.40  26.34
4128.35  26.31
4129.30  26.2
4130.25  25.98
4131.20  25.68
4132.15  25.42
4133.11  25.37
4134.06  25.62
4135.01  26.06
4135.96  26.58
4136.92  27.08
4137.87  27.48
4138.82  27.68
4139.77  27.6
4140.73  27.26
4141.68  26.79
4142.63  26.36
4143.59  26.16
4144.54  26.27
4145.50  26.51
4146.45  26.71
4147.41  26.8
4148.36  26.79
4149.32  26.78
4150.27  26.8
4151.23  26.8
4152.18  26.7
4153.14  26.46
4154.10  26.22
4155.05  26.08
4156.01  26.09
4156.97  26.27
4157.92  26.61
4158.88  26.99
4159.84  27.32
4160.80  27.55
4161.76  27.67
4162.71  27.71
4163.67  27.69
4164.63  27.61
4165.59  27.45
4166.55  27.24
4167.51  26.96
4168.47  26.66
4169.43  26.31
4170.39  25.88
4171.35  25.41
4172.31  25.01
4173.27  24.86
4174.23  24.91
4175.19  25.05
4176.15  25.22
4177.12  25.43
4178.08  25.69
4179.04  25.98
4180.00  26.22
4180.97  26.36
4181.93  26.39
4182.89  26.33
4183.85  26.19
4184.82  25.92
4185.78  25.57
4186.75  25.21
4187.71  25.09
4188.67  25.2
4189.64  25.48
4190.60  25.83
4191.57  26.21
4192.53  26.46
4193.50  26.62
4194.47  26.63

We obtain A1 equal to 1.55 AA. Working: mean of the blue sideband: 25.9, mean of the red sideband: 26.7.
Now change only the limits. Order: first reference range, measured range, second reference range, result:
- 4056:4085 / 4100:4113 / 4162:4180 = 1.1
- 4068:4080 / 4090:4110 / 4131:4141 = 1.4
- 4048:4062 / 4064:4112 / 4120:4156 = 2.6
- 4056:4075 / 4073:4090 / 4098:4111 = -0.9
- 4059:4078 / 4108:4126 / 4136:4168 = -0.2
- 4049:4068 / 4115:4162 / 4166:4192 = -1.2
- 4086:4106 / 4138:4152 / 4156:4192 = -0.7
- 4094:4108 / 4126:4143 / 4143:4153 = -0.6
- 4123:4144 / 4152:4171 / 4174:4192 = -0.6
